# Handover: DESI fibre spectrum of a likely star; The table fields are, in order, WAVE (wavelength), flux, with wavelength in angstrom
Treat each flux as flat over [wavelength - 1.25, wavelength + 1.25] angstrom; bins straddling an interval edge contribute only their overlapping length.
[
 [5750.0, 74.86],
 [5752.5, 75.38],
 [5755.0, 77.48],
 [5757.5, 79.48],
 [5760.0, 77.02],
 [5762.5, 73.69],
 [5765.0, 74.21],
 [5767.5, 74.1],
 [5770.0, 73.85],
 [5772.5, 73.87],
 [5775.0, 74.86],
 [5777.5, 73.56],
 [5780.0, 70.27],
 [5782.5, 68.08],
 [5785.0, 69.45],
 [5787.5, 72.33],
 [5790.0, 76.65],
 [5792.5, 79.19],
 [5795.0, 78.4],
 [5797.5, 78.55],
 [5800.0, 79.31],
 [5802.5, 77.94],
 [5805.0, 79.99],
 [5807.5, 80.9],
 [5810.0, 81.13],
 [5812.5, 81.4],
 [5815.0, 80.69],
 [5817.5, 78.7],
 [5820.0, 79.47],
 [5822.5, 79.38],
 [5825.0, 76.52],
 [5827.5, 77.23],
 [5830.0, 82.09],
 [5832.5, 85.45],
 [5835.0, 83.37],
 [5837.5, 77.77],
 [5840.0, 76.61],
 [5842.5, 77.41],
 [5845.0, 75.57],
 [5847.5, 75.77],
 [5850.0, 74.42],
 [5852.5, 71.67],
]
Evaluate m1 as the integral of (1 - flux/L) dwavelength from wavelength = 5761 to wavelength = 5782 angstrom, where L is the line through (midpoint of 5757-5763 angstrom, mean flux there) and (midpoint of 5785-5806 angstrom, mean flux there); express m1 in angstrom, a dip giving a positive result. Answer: 1.0 angstrom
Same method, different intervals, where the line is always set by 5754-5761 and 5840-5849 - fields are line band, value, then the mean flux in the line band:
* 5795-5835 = -1.6 angstrom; 80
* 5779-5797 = 0.9 angstrom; 73.7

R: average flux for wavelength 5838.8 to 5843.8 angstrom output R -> 77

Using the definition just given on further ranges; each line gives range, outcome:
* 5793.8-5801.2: 78.8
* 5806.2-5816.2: 81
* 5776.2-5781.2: 72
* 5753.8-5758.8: 78.5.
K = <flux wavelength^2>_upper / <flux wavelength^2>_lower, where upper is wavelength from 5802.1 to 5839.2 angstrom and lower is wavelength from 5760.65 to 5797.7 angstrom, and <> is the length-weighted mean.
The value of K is 1.1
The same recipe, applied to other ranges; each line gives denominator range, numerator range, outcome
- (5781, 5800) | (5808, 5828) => 1.07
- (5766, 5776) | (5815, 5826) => 1.08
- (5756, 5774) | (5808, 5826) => 1.08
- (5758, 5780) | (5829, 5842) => 1.11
